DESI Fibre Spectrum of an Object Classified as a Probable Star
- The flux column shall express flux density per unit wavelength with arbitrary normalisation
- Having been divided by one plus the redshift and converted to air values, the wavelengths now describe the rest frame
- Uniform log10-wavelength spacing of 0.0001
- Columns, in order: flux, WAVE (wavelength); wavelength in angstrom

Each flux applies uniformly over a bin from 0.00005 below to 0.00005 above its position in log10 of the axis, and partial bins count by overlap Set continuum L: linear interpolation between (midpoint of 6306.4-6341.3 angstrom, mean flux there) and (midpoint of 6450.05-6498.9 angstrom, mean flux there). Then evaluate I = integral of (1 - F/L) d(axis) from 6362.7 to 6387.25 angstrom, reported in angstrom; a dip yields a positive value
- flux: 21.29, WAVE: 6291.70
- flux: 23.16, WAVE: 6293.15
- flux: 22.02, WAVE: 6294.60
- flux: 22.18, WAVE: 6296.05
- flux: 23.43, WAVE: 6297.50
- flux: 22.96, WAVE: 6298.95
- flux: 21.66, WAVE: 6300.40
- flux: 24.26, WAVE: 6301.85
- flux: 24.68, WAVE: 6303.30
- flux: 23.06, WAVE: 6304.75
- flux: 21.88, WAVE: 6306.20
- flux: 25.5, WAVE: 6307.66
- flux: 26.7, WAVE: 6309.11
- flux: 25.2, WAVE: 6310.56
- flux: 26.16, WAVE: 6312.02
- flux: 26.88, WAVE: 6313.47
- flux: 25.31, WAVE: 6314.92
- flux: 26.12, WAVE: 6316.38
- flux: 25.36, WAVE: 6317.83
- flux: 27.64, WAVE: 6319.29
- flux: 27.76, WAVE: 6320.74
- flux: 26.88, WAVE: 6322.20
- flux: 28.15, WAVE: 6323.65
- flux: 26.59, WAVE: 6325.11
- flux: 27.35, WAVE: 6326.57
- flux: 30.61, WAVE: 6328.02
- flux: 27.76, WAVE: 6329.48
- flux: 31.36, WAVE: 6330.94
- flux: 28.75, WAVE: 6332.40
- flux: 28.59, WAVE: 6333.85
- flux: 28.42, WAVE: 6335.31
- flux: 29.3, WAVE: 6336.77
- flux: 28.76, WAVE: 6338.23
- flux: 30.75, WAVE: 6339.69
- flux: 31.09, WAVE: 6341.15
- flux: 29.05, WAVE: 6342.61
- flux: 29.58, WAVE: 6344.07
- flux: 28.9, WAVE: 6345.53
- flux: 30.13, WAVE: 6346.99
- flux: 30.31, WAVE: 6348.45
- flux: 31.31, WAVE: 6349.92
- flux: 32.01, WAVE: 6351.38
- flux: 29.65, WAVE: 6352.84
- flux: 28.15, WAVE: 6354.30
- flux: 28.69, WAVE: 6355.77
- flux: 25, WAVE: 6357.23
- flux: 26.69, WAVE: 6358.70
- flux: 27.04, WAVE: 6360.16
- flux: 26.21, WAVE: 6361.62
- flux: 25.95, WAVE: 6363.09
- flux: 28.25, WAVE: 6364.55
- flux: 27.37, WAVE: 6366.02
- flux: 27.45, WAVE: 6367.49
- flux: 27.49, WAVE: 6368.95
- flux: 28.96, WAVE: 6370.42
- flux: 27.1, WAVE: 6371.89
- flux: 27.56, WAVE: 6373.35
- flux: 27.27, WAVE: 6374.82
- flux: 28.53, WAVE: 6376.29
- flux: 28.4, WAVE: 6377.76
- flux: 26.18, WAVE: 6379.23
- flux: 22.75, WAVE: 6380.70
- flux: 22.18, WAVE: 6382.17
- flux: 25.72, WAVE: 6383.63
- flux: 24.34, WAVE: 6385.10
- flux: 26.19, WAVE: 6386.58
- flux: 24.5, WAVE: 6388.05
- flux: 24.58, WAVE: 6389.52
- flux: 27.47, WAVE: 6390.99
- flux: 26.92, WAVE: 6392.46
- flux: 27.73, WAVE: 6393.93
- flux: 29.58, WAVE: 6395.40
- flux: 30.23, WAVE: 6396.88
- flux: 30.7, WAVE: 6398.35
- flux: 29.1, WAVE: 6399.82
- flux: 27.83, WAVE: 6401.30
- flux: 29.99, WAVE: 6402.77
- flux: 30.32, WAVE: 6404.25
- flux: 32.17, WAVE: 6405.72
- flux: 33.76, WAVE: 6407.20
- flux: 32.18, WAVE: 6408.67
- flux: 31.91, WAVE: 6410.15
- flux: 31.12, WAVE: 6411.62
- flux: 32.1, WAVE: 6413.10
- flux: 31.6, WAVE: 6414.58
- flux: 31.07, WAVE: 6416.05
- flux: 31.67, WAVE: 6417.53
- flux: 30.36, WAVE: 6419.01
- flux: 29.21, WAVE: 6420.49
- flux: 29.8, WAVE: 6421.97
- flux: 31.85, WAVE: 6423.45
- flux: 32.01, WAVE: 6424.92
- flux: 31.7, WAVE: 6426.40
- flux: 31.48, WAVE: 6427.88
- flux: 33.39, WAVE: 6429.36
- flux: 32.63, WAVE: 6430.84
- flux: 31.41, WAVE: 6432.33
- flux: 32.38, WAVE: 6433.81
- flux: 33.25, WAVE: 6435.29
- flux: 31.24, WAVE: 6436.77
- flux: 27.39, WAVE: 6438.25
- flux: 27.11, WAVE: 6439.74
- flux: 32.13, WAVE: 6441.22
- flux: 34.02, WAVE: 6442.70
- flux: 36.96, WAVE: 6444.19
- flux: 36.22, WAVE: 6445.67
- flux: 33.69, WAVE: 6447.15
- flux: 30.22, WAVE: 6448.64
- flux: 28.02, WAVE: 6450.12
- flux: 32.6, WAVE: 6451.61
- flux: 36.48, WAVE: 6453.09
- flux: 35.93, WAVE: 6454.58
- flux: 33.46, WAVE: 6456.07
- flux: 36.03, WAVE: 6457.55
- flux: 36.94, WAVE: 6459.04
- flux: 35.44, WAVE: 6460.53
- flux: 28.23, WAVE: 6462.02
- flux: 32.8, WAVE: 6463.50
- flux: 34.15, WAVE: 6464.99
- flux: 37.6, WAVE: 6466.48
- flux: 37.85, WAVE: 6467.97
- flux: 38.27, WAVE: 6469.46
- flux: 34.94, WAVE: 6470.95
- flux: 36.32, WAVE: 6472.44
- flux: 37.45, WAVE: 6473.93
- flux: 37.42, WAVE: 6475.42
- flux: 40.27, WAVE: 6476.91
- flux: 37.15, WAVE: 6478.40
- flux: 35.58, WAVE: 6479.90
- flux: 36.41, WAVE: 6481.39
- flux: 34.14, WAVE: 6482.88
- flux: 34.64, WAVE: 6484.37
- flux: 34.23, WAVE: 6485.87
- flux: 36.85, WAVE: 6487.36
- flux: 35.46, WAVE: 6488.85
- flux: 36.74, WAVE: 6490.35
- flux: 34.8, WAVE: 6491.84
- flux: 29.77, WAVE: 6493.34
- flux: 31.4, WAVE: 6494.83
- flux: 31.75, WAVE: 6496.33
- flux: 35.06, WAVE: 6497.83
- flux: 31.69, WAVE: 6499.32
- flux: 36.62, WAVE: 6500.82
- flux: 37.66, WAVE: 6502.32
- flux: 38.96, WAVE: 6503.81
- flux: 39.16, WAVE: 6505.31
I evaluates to 2.9 angstrom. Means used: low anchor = 27.6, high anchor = 35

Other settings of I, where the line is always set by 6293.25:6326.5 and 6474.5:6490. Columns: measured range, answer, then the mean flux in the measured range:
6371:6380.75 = 0.72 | 27.1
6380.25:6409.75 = 2.51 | 28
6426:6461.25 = 0.84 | 32.9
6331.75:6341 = -0.85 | 29.2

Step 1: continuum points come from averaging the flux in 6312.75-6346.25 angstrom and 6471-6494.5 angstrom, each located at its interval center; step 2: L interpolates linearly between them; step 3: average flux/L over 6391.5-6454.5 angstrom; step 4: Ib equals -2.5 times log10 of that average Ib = 0.050 mag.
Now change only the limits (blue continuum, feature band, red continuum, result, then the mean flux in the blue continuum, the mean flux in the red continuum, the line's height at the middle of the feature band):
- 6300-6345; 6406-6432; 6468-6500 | 0.01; 27.2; 35.3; 32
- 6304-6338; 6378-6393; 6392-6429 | 0.18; 27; 30.7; 29.7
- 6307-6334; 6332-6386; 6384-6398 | -0.03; 27.3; 26.9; 27.1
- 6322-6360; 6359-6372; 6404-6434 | 0.10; 29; 31.6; 29.8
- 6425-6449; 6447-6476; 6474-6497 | -0.03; 32.2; 35.2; 33.7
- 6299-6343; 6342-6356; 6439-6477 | -0.05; 27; 34.5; 28.5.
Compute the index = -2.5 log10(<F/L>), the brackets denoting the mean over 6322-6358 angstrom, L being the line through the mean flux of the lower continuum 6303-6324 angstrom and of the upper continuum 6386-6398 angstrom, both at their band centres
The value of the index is -0.11 mag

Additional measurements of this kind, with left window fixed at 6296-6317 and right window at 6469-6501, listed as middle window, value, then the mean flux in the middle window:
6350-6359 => -0.050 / 28.7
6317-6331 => -0.091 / 27.8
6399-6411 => -0.017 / 30.9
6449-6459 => -0.015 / 33.9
